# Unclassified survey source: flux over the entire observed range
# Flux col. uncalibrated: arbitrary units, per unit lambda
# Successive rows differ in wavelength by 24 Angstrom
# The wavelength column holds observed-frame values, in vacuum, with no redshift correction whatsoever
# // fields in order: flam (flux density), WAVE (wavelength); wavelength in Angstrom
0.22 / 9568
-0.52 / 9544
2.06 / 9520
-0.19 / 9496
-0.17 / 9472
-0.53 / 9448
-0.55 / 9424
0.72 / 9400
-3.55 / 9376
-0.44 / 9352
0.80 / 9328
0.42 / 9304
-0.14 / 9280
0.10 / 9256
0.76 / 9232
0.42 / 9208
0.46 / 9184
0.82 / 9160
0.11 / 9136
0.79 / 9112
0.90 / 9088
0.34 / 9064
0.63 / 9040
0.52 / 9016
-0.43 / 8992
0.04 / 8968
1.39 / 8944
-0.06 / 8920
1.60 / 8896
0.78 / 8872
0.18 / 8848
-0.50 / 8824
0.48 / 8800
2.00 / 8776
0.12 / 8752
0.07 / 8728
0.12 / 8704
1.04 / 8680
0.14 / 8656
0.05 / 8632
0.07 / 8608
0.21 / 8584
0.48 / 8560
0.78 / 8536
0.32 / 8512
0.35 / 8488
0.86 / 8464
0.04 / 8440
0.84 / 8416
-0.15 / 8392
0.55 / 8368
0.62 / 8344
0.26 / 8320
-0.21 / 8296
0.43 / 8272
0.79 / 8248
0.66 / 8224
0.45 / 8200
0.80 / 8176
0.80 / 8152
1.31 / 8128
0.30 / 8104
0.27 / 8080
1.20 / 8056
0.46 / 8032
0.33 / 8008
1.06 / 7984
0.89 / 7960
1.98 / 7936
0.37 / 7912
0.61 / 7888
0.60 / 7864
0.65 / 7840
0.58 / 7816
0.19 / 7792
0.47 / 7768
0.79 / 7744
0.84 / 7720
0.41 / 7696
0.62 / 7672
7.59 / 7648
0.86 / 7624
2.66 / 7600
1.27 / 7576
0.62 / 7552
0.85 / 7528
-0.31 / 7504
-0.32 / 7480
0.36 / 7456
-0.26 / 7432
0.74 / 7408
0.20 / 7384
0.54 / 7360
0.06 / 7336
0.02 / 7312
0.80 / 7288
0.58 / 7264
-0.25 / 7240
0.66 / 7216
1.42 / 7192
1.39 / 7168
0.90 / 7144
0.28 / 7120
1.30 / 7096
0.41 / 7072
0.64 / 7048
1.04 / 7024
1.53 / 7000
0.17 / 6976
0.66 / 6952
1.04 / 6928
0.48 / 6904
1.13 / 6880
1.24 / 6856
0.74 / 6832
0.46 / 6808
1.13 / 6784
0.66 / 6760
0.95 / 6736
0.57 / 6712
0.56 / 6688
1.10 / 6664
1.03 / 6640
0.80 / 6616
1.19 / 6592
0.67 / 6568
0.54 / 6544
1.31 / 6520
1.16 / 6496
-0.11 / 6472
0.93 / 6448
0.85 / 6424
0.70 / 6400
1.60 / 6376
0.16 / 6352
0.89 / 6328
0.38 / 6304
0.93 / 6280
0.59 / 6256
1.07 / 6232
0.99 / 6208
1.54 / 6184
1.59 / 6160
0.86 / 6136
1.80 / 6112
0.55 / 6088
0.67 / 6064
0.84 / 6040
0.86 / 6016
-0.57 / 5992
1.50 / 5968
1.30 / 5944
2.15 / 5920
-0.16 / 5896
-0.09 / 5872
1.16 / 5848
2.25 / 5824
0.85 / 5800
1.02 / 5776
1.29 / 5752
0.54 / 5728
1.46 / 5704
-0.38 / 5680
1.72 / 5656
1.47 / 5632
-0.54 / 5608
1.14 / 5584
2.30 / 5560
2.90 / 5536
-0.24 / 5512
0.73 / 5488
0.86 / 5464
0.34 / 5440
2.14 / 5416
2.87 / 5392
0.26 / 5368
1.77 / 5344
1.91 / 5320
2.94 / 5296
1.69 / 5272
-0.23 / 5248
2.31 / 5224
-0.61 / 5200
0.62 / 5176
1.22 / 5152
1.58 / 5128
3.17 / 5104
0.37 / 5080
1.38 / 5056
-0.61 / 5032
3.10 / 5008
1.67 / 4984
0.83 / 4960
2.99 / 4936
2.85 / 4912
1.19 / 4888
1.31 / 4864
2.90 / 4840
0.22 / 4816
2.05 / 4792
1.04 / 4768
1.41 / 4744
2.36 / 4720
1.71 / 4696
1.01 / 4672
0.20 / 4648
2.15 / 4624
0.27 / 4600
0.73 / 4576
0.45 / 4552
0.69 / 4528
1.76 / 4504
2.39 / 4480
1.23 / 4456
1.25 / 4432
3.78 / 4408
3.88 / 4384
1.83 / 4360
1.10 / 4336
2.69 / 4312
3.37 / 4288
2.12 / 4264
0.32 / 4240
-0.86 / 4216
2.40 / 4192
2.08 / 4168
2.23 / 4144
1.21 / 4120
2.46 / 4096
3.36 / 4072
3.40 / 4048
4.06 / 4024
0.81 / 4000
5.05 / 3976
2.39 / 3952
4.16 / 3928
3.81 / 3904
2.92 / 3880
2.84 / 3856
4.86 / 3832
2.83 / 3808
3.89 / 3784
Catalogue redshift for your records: 1.05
